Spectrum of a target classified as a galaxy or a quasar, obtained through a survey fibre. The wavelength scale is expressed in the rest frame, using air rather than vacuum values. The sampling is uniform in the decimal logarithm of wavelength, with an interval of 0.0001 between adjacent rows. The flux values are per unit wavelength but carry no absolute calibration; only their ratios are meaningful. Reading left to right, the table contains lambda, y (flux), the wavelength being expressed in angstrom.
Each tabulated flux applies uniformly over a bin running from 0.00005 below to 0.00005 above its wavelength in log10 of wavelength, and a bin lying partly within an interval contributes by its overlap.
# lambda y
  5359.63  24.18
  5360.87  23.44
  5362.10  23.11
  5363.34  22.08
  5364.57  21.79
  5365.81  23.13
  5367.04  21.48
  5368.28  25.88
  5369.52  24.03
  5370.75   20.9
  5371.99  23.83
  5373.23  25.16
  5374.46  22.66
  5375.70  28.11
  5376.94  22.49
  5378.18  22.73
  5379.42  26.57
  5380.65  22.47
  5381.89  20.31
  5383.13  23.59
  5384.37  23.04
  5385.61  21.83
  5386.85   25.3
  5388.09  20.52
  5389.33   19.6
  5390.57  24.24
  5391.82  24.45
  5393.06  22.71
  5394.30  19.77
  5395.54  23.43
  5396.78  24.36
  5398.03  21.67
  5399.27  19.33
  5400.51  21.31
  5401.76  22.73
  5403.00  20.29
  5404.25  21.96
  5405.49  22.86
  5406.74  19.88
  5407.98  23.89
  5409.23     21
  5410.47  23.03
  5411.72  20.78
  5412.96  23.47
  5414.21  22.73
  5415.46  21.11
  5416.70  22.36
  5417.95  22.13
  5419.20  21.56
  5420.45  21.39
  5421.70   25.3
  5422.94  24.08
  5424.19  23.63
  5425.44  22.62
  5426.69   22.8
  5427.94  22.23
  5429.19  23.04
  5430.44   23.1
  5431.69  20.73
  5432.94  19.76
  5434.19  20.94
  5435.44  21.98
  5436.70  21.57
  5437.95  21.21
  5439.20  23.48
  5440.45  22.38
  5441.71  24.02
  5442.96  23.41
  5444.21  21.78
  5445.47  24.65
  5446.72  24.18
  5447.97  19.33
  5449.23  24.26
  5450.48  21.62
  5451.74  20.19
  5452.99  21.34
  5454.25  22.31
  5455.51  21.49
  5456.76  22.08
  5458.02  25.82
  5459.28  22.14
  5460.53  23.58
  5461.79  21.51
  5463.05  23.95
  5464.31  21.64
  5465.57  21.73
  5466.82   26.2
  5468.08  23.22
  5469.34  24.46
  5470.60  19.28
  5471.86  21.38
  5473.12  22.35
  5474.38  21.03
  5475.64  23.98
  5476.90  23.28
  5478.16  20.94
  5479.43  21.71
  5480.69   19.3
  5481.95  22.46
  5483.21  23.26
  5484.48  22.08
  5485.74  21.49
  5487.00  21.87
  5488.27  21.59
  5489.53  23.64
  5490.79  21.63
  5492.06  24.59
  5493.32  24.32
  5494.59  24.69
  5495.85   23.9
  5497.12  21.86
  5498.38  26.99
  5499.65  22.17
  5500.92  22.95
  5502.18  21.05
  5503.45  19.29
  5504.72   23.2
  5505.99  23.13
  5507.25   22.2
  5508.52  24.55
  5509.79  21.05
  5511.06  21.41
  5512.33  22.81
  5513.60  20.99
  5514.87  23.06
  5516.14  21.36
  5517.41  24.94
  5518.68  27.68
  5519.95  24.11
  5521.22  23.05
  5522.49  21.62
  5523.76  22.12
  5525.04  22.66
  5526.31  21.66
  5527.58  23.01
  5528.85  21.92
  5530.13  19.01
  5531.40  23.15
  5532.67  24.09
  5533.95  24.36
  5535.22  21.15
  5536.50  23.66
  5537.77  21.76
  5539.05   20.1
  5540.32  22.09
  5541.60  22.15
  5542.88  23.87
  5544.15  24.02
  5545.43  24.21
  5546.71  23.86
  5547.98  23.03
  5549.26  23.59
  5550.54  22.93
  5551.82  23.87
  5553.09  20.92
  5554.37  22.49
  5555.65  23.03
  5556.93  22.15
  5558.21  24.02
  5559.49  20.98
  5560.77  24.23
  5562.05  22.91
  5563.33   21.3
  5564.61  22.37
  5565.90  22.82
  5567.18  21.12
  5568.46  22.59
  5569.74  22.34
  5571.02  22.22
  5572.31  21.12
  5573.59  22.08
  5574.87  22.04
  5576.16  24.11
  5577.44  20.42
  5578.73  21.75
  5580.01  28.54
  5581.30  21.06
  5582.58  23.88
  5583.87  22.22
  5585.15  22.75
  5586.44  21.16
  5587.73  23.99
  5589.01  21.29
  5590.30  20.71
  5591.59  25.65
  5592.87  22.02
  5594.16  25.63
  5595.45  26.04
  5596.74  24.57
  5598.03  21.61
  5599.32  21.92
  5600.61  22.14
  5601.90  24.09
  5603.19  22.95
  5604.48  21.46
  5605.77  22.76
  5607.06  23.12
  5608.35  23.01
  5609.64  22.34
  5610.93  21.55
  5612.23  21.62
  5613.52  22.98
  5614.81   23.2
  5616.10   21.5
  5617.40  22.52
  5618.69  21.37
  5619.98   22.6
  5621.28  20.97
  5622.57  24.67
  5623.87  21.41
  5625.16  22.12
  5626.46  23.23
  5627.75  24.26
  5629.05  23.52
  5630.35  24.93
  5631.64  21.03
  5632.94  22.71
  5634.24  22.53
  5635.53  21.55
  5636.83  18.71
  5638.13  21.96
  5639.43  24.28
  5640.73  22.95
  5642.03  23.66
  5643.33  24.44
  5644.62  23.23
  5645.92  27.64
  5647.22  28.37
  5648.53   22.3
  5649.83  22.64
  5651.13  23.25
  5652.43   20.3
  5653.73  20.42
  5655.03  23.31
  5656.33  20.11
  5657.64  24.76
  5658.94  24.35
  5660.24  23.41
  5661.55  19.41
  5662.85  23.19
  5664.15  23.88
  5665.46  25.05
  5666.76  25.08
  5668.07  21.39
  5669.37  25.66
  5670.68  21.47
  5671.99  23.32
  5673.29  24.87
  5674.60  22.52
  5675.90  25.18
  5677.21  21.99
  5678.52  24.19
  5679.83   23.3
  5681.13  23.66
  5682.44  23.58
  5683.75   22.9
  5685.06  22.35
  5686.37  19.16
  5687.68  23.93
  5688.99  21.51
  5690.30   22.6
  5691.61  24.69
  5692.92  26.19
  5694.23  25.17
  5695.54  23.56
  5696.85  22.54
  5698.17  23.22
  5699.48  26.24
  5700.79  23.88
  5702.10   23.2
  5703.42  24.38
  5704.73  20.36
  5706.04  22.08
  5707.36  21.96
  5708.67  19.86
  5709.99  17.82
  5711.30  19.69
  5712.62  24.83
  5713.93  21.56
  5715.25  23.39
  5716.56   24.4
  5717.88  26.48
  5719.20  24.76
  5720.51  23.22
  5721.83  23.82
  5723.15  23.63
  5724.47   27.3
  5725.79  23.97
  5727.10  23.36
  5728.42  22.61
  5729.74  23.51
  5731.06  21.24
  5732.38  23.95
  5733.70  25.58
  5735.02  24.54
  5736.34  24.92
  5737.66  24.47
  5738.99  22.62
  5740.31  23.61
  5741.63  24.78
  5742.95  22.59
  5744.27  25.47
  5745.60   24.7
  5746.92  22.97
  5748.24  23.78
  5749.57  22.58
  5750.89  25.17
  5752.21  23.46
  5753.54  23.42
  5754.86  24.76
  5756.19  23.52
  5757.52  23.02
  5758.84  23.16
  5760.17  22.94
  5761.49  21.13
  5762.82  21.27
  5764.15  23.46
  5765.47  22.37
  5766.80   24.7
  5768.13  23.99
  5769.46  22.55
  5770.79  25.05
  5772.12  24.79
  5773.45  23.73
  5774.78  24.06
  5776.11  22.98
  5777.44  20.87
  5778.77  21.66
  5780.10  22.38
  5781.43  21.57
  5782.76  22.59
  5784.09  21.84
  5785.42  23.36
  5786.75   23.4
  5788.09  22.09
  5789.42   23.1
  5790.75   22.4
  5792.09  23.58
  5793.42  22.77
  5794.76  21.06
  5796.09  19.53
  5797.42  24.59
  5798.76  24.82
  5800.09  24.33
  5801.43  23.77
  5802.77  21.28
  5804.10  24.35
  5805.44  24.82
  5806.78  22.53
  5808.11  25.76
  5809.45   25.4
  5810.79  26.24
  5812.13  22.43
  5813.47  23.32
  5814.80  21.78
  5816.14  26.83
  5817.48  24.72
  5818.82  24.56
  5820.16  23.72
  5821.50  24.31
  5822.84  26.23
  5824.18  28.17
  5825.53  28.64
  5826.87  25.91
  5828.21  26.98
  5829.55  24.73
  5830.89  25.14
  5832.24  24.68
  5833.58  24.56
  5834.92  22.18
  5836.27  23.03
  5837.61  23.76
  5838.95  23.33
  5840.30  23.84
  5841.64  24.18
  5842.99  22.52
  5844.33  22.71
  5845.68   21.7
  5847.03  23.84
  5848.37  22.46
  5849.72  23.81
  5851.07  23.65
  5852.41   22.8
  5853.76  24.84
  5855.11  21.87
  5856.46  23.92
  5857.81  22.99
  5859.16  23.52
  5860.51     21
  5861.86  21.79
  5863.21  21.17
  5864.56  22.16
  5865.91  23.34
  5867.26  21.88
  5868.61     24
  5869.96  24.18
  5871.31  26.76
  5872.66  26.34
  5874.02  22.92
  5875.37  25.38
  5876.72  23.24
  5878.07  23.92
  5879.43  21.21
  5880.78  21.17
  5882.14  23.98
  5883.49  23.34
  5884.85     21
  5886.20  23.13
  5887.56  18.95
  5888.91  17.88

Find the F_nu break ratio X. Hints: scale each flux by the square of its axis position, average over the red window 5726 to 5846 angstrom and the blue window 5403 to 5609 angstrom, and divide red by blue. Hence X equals 1.16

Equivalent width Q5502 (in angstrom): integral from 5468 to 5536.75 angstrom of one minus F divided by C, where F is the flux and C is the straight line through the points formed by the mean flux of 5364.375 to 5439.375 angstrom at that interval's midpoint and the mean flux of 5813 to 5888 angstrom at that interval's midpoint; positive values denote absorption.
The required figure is 0.6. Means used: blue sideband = 22.5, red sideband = 23.7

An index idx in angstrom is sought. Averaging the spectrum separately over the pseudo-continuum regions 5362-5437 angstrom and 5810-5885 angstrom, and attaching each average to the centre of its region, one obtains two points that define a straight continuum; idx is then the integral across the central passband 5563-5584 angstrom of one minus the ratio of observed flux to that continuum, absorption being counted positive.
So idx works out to 0.5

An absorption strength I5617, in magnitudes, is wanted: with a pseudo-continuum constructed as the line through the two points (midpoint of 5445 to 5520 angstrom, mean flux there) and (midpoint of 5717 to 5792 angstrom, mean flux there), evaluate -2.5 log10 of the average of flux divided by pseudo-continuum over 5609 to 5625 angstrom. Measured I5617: 0.04 mag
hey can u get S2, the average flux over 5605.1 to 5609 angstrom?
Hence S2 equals 23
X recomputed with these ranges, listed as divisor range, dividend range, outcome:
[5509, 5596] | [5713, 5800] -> 1.11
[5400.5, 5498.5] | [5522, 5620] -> 1.05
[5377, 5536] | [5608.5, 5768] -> 1.12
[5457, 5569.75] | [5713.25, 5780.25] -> 1.13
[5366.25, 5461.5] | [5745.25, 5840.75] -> 1.20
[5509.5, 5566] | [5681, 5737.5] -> 1.09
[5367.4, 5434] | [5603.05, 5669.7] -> 1.10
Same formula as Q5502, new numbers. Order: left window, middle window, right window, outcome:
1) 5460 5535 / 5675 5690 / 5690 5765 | 0.3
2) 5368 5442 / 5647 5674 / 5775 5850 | 0.2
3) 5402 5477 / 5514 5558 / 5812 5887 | -0.3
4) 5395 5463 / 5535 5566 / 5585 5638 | -0.3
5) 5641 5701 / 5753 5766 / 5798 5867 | 0.4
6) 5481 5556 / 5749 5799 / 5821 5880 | 1.3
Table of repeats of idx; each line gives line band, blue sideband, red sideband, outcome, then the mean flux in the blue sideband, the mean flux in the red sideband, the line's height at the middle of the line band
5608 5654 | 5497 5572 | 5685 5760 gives 0.54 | 22.7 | 23.4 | 23.1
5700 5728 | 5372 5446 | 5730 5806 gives 0.14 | 22.5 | 23.3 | 23.2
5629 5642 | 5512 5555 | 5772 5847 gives 0.41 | 22.8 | 23.7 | 23.2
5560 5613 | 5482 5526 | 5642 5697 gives 0.90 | 22.8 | 23.4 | 23.1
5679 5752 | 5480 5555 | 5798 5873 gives 0.27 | 22.7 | 24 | 23.5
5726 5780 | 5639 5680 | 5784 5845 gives 0.69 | 23.4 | 24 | 23.8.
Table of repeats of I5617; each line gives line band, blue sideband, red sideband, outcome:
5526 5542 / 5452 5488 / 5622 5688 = 0.02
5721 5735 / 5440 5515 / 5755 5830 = -0.02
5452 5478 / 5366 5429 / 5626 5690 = 0.01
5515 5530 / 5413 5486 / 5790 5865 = -0.01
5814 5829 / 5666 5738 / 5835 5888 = -0.11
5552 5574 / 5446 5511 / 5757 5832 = 0.02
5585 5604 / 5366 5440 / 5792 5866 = 0.00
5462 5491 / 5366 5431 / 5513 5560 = 0.02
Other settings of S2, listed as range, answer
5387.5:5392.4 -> 22.2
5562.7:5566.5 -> 22.1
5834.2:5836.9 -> 22.6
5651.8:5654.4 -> 20.4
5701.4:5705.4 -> 22.7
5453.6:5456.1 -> 21.8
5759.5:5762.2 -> 22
